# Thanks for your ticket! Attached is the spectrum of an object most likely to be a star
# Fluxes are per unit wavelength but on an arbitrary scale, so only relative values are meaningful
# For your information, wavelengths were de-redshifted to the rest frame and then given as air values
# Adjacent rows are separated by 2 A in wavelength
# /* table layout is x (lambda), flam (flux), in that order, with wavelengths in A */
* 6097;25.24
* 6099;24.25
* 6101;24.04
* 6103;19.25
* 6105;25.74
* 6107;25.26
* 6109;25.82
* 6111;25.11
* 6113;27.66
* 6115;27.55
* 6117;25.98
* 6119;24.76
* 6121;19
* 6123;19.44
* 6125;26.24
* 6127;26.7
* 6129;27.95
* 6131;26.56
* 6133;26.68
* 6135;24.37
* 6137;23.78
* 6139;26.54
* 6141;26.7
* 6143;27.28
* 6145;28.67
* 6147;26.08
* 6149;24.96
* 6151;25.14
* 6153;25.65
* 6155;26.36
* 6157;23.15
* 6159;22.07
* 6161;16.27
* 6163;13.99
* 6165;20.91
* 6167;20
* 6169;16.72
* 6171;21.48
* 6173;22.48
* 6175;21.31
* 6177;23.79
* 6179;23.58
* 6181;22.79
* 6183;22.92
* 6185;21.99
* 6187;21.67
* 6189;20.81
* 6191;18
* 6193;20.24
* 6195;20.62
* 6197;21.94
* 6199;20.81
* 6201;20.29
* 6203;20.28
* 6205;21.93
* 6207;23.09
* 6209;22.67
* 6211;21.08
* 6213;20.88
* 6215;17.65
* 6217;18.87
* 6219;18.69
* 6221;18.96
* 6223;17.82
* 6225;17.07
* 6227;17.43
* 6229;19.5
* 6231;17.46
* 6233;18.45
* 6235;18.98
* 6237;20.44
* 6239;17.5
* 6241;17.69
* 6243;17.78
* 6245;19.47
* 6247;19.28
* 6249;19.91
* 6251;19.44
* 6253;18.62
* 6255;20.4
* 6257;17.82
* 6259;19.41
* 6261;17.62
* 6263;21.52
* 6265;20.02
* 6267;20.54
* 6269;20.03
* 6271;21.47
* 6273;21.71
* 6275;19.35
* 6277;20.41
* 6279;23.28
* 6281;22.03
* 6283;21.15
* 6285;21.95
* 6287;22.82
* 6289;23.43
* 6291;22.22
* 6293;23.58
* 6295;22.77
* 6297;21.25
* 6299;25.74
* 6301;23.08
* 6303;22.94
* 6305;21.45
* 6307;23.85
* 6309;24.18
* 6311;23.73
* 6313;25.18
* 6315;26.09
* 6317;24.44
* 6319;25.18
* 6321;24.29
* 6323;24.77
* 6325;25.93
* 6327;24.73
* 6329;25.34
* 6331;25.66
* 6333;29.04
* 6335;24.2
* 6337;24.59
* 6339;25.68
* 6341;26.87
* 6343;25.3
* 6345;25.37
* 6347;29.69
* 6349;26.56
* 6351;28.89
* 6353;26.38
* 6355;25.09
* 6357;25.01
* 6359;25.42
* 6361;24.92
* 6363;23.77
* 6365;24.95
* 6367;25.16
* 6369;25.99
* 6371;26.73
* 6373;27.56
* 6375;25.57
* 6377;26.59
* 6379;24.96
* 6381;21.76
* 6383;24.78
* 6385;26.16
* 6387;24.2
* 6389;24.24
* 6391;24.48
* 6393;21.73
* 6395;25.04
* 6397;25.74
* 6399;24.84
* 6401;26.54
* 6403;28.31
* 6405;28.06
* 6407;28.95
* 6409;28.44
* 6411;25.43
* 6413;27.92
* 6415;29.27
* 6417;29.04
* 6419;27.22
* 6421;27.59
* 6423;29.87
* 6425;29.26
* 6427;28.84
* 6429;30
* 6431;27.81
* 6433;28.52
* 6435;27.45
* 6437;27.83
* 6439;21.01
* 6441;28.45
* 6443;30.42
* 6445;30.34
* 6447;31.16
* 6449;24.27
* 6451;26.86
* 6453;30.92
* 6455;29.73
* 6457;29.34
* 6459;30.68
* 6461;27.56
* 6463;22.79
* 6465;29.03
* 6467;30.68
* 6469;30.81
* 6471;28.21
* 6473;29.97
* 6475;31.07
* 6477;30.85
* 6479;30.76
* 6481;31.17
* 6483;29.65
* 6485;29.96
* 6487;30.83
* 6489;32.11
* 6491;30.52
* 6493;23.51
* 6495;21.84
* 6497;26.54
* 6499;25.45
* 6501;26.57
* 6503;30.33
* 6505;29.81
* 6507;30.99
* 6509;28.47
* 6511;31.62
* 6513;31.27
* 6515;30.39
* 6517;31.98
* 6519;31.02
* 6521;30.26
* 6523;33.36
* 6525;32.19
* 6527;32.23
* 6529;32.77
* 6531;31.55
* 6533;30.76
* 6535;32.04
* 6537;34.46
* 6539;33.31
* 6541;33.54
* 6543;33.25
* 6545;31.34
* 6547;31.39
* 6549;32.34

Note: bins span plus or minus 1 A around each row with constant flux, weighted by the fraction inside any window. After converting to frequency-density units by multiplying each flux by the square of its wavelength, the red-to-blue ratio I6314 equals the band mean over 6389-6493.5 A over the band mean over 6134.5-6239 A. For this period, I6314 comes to 1.4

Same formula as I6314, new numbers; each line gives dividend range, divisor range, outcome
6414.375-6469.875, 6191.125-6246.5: 1.56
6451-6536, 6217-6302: 1.59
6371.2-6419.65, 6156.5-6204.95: 1.35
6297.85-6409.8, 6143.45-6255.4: 1.29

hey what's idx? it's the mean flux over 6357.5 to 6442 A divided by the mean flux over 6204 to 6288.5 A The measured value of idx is 1.3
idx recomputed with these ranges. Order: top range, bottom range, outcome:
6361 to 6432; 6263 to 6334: 1.14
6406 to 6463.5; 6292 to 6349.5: 1.13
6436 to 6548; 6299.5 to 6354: 1.18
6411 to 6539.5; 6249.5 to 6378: 1.24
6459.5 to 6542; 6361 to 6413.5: 1.17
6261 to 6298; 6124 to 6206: 0.94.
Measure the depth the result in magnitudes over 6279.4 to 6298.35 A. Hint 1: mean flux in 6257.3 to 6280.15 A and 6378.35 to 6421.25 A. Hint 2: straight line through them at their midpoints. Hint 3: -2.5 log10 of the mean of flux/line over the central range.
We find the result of -0.06 mag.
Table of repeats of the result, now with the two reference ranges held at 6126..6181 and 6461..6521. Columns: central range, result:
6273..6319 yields 0.14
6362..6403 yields 0.10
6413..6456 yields 0.00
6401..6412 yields 0.00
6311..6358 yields 0.04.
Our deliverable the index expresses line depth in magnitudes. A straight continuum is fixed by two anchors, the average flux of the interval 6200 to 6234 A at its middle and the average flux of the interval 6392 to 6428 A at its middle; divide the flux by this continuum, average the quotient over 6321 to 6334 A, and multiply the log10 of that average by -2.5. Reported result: -0.08 mag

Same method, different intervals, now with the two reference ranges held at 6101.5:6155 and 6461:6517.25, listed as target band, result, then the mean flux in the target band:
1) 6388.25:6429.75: 0.04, 27.2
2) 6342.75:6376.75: 0.07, 26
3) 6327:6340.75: 0.07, 25.7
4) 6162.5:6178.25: 0.26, 20.3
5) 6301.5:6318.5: 0.14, 24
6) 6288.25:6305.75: 0.18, 23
